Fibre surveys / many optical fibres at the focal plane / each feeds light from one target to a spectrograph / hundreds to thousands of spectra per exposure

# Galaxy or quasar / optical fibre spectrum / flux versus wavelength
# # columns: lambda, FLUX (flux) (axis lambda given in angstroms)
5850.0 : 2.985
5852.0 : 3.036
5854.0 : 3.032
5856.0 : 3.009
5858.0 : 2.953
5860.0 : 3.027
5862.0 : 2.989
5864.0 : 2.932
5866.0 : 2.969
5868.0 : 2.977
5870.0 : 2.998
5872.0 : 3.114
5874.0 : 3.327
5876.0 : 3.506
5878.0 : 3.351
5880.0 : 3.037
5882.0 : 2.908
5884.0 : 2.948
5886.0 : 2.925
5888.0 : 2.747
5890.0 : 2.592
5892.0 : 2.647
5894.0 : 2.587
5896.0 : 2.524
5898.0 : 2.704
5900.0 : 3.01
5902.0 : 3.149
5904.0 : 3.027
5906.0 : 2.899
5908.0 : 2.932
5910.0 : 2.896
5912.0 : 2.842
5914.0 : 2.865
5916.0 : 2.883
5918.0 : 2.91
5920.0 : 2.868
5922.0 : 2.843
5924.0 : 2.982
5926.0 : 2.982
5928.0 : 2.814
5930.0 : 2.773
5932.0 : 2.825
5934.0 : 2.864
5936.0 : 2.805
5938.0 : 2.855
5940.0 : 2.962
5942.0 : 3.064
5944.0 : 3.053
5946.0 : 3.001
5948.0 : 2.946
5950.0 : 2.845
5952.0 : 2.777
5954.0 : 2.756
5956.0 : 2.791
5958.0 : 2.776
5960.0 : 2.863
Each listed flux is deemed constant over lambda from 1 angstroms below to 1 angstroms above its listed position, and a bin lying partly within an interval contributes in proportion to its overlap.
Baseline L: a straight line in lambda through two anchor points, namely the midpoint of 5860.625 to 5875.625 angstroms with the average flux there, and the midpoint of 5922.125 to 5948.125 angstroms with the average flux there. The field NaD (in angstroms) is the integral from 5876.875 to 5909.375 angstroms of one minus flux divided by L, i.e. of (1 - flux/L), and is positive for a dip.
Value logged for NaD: 1.41 angstroms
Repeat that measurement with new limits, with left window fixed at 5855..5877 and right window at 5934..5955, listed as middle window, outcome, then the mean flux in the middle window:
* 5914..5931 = 0.41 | 2.88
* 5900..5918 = 0.25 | 2.94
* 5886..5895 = 1.03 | 2.67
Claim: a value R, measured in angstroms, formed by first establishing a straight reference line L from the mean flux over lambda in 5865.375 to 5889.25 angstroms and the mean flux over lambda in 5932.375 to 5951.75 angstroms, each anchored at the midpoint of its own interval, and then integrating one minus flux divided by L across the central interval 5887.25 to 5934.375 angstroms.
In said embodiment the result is 2.4 angstroms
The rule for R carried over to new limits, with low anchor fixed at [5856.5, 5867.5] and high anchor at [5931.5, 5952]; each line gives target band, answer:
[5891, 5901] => 0.9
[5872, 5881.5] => -1.0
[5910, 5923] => 0.3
